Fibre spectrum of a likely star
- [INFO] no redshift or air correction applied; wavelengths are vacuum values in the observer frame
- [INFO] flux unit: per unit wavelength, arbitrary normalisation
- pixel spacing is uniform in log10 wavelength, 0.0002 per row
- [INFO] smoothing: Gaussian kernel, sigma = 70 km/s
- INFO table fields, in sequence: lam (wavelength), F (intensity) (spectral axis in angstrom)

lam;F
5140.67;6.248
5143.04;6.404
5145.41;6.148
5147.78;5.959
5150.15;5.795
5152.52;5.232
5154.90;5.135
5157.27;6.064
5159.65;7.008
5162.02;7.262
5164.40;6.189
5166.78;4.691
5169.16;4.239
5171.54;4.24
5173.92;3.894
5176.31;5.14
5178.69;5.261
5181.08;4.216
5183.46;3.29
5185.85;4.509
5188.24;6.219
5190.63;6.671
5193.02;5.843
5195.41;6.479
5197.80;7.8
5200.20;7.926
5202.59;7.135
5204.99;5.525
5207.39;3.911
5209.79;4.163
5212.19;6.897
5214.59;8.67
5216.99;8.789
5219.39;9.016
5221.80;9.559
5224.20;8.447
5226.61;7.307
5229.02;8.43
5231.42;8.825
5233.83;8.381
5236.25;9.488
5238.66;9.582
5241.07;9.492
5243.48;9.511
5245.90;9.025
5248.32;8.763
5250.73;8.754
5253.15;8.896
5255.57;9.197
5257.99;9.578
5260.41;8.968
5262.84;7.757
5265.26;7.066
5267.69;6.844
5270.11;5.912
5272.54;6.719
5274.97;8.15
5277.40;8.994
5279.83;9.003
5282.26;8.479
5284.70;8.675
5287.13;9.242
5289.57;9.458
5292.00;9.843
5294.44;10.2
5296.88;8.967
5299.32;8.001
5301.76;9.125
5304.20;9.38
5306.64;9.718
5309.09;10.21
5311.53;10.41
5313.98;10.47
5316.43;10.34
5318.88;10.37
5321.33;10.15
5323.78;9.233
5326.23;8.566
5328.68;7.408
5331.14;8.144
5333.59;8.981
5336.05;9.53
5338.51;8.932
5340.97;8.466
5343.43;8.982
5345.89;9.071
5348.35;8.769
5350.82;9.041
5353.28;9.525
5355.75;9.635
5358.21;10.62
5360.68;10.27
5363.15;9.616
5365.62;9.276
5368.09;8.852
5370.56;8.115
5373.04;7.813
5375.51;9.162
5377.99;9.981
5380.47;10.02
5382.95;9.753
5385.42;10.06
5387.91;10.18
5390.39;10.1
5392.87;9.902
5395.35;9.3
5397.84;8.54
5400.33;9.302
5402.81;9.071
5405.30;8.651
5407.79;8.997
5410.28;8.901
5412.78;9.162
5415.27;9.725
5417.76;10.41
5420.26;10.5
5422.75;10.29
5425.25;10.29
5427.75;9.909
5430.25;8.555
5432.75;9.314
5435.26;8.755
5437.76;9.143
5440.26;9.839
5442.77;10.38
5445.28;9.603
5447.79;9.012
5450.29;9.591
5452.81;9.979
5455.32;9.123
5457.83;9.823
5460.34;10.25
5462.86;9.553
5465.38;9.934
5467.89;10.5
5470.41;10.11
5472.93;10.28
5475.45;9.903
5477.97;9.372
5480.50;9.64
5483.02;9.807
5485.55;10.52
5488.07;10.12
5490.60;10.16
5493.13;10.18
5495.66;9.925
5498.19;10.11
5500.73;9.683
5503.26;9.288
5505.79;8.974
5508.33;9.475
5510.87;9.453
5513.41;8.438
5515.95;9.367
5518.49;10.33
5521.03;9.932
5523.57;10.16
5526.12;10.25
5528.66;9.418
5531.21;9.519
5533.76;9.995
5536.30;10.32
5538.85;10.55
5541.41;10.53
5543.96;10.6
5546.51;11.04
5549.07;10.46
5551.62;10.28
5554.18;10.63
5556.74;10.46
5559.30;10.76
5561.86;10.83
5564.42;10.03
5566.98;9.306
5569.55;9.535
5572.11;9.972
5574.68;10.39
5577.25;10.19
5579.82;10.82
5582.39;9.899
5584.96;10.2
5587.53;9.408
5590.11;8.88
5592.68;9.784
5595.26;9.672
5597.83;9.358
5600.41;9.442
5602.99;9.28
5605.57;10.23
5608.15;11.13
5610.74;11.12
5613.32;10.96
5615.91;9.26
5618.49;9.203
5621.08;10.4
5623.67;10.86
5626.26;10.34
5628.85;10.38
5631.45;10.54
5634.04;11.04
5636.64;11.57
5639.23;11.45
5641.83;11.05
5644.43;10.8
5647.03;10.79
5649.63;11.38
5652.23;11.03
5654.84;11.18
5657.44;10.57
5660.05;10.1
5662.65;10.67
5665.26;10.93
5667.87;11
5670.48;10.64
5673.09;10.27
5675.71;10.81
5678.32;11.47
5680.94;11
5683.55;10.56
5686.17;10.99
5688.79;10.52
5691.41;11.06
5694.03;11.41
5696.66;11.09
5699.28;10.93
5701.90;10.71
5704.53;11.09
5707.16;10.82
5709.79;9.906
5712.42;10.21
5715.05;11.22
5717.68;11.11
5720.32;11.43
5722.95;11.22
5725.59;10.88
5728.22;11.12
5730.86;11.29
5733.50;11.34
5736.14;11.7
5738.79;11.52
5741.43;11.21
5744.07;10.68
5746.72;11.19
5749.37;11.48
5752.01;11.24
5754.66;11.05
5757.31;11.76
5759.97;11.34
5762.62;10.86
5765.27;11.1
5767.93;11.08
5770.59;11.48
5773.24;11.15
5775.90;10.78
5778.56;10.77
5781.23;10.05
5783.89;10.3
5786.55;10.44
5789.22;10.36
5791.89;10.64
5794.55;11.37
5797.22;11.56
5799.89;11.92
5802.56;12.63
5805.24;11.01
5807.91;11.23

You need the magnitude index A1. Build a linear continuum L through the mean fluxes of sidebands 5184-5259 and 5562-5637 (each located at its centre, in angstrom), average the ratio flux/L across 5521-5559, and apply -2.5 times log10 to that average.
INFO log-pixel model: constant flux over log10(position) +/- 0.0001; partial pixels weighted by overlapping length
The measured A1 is -0.06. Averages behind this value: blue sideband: 7.79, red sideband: 10.1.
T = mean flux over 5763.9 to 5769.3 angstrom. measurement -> 11.1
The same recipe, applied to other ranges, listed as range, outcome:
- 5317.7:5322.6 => 10.3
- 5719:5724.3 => 11.3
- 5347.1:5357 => 9.25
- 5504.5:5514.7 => 9.08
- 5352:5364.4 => 9.93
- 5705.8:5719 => 10.7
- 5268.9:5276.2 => 6.93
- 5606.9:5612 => 11.1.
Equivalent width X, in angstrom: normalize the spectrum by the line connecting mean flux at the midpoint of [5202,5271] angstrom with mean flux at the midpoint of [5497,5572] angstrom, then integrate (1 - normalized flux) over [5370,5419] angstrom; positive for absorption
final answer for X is -1.5 angstrom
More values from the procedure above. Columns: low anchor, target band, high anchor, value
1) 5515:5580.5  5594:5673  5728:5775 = 0.8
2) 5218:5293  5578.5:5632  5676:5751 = 2.1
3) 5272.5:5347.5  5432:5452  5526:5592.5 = 0.5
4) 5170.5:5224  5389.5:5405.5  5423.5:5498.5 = -0.7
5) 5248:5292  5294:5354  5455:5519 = -3.6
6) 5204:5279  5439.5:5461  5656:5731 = -0.8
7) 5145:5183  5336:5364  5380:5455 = -3.0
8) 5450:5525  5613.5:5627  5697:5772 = 0.5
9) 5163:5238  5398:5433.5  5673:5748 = -4.5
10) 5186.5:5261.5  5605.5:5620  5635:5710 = 0.3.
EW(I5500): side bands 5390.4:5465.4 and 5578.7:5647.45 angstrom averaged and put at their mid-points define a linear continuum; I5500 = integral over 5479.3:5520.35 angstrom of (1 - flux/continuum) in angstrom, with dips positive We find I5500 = 0.43 angstrom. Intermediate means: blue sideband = 9.53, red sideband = 10.3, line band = 9.72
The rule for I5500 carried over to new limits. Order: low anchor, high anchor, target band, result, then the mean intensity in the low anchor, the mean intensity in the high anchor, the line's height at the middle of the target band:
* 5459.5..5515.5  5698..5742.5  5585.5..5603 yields 1.55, 9.79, 11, 10.4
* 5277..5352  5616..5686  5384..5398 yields -0.28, 9.23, 10.7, 9.58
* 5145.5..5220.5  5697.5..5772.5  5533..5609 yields -4.56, 5.91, 11.1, 9.56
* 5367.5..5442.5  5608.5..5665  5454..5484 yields -0.21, 9.44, 10.7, 9.79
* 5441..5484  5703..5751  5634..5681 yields -0.80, 9.82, 11.1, 10.7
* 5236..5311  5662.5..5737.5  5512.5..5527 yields 0.41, 8.81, 10.9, 10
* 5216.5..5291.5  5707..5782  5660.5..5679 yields -0.12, 8.6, 11.1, 10.7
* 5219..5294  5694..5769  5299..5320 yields -2.22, 8.64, 11.1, 8.91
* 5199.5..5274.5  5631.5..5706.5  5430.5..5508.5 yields -1.29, 8.02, 10.9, 9.58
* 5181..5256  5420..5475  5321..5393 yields -2.95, 7.56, 9.75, 8.89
